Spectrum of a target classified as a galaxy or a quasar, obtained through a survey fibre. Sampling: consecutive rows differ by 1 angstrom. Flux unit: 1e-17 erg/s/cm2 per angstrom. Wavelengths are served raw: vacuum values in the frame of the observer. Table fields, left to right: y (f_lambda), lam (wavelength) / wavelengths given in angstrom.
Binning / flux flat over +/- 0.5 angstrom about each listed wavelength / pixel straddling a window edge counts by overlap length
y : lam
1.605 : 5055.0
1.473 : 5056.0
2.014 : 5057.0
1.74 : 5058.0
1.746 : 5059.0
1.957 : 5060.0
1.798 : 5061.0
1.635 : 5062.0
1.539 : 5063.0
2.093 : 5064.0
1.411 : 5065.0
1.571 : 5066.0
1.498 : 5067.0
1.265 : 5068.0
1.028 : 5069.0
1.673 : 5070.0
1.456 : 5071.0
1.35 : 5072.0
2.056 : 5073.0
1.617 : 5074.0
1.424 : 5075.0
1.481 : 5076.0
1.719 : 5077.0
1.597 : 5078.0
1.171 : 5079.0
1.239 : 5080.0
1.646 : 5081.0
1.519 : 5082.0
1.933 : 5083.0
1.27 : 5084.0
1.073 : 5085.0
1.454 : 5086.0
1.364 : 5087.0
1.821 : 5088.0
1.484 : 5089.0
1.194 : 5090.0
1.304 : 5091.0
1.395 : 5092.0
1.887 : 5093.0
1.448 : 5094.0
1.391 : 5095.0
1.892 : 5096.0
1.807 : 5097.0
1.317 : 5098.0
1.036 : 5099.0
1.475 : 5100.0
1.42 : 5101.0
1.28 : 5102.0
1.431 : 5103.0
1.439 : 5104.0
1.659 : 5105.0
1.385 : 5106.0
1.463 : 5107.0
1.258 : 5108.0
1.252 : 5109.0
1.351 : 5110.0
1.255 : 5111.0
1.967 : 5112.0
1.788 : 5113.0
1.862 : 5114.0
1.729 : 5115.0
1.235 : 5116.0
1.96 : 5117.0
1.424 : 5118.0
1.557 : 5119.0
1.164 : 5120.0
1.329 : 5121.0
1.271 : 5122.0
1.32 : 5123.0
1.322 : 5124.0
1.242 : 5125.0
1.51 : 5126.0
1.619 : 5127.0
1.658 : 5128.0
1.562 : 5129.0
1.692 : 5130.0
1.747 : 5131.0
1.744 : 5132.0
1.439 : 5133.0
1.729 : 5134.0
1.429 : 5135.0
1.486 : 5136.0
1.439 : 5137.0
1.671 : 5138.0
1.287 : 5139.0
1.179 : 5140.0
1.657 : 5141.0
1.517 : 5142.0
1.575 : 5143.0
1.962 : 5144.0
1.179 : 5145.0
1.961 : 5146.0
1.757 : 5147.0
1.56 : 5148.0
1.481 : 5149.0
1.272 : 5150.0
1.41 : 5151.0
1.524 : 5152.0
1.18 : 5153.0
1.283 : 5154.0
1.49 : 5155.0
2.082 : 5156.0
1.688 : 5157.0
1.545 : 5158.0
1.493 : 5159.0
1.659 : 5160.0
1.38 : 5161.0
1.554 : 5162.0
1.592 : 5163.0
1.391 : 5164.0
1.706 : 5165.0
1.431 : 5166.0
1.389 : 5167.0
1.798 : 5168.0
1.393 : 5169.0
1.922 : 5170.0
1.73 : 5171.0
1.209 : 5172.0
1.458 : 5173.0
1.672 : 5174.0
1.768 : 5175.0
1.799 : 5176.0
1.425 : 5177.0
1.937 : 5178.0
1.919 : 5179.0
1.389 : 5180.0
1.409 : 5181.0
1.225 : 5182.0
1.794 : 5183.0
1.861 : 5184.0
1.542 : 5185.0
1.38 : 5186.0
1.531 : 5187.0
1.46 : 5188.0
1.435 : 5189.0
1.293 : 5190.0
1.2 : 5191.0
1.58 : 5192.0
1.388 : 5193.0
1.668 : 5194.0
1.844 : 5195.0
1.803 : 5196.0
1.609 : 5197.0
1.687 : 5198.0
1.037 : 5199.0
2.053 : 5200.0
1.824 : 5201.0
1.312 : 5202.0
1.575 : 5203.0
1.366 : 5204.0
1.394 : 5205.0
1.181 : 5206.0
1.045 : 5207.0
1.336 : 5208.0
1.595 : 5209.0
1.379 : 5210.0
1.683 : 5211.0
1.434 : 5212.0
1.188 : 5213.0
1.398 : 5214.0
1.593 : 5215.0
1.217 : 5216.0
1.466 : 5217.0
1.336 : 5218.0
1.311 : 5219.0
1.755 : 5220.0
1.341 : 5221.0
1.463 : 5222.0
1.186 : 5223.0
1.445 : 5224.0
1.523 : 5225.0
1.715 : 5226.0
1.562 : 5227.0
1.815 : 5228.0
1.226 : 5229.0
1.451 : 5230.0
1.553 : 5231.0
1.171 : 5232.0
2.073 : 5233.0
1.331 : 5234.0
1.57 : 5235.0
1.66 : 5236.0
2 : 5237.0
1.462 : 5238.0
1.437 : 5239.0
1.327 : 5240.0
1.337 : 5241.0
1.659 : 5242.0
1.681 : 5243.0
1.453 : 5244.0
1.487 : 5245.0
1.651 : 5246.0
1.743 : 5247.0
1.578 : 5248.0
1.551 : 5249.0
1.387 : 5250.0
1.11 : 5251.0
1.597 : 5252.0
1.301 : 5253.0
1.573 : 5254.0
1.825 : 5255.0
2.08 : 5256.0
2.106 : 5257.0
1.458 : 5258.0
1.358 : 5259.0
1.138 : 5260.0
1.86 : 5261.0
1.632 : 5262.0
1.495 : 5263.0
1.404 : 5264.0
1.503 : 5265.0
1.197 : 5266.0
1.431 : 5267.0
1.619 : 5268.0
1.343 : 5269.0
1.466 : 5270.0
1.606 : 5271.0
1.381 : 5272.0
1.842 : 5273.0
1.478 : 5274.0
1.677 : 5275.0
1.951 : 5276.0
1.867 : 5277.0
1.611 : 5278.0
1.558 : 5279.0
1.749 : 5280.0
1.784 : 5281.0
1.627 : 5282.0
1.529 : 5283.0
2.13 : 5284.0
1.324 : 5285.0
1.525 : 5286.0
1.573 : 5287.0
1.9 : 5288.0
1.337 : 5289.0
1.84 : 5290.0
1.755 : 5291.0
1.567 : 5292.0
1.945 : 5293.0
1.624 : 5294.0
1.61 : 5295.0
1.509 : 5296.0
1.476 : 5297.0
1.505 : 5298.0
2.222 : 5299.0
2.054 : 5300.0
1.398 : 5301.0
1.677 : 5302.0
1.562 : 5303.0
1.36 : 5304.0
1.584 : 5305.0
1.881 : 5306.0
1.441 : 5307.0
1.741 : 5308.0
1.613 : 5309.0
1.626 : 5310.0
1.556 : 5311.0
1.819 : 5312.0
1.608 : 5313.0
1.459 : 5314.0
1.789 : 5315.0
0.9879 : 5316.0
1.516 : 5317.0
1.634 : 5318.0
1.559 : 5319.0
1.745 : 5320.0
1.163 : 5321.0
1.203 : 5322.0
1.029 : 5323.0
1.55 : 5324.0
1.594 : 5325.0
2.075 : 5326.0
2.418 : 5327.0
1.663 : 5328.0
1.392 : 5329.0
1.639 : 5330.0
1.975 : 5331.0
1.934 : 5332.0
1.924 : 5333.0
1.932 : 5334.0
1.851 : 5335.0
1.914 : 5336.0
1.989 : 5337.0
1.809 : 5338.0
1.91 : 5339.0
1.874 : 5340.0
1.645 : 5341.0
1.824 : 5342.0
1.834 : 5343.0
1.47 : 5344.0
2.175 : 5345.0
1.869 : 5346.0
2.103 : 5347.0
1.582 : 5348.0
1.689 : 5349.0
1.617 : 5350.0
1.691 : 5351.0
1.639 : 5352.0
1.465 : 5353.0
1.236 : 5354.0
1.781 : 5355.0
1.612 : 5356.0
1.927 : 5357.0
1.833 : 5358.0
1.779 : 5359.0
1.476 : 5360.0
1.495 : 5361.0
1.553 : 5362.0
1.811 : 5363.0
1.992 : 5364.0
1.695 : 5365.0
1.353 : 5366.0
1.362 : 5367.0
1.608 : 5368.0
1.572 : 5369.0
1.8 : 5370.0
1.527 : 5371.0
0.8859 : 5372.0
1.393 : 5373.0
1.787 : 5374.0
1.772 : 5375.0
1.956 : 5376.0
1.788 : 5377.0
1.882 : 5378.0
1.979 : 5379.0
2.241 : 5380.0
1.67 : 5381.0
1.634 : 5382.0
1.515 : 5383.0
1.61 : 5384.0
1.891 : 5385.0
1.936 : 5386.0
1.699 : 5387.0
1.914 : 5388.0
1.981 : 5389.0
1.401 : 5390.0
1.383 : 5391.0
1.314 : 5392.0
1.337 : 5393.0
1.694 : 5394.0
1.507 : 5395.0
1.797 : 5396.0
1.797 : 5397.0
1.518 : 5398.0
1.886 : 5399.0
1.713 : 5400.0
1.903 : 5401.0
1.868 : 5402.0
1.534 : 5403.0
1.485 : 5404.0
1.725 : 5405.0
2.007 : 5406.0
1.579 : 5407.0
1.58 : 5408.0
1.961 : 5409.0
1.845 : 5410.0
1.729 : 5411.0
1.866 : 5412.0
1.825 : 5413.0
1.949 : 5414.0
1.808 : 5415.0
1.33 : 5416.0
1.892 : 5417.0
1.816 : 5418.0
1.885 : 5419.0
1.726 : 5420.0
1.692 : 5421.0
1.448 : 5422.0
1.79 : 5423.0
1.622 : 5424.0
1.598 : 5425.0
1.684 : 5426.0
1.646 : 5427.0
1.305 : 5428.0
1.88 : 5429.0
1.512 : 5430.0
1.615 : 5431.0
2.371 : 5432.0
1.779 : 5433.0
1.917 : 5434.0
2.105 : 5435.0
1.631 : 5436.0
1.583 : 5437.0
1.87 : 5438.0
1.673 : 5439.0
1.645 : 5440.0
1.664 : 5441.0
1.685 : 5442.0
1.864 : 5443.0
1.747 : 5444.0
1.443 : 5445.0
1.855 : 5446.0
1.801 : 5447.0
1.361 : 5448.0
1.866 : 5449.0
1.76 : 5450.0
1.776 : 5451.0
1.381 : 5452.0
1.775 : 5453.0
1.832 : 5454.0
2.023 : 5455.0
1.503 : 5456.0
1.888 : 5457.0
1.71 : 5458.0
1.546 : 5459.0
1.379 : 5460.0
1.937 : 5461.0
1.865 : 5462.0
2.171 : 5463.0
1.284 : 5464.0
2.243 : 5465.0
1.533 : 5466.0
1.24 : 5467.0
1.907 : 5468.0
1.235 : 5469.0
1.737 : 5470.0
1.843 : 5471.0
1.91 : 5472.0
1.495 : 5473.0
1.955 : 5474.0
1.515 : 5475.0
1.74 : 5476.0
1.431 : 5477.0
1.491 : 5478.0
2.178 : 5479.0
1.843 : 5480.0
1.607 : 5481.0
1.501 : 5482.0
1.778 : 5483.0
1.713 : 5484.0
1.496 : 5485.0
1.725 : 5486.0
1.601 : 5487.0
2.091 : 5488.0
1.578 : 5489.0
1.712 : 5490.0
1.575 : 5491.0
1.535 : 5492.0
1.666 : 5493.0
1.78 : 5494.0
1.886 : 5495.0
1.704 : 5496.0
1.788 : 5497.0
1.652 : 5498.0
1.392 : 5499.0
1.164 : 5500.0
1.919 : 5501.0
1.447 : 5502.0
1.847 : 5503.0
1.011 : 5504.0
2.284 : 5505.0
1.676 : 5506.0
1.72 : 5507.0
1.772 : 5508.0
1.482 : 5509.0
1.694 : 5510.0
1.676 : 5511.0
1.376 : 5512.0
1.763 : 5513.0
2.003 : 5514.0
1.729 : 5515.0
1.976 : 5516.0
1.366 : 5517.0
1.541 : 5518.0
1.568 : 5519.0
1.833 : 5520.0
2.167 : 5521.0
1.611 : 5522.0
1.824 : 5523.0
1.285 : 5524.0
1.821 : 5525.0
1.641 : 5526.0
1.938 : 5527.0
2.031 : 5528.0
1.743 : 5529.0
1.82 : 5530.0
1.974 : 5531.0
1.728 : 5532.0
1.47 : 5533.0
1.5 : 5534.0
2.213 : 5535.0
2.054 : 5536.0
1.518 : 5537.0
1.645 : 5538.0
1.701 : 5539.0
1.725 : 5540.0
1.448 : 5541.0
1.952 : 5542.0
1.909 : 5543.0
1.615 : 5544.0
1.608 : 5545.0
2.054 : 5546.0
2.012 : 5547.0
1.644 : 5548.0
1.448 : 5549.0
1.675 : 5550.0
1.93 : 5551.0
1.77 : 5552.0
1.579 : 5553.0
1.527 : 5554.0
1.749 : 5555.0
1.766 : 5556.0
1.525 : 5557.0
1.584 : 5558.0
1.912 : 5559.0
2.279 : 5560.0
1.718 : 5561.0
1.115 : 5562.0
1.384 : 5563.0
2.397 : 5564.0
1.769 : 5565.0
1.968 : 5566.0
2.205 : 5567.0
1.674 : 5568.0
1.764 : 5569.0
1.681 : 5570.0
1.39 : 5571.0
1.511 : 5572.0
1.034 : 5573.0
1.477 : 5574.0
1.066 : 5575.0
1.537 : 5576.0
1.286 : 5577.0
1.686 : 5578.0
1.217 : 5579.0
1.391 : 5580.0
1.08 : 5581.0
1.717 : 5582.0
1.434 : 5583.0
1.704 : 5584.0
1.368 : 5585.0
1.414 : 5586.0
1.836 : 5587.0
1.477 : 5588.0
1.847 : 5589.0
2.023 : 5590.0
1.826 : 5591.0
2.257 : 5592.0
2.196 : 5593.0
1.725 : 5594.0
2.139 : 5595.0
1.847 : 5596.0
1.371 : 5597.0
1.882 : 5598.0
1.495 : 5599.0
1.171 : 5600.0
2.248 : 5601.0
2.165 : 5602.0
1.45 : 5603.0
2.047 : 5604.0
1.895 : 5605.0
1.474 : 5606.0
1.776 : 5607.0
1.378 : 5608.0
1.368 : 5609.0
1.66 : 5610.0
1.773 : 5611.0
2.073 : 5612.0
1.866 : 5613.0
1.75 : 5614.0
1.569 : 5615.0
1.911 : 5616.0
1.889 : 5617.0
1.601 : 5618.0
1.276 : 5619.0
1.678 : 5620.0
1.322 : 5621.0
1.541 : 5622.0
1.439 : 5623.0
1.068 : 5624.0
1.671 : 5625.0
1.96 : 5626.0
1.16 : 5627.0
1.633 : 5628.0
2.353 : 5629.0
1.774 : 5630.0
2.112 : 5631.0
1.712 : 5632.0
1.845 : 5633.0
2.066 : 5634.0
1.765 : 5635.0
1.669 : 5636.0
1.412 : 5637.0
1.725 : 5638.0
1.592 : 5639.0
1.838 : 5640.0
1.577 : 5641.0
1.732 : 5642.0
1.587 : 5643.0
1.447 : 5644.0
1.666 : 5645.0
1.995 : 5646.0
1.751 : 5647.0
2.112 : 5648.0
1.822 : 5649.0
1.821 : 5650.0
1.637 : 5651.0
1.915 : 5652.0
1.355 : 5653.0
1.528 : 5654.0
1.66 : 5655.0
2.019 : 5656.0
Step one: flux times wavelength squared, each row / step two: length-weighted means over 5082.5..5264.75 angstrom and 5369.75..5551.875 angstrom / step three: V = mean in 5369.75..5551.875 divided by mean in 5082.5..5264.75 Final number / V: 1.3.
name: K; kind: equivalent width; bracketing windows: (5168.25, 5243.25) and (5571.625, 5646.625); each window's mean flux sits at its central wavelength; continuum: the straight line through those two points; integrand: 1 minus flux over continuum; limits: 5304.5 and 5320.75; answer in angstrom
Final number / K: -0.37 angstrom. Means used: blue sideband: 1.52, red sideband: 1.66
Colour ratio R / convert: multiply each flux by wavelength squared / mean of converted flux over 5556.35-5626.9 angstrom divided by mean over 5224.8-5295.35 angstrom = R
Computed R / 1.2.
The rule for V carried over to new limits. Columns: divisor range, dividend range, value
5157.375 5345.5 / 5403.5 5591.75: 1.17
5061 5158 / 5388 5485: 1.28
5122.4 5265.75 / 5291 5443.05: 1.18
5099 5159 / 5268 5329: 1.15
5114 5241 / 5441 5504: 1.24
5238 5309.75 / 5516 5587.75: 1.16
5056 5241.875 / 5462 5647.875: 1.30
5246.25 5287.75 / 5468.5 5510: 1.14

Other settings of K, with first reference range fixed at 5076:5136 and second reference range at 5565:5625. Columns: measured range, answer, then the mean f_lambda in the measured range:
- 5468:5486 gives -0.85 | 1.68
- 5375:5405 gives -2.66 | 1.72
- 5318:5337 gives -1.75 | 1.7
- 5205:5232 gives 1.78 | 1.43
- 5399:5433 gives -3.18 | 1.74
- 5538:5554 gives -0.98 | 1.73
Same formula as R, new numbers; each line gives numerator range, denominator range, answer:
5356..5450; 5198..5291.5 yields 1.18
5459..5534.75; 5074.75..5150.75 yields 1.31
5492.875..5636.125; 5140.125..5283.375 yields 1.26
